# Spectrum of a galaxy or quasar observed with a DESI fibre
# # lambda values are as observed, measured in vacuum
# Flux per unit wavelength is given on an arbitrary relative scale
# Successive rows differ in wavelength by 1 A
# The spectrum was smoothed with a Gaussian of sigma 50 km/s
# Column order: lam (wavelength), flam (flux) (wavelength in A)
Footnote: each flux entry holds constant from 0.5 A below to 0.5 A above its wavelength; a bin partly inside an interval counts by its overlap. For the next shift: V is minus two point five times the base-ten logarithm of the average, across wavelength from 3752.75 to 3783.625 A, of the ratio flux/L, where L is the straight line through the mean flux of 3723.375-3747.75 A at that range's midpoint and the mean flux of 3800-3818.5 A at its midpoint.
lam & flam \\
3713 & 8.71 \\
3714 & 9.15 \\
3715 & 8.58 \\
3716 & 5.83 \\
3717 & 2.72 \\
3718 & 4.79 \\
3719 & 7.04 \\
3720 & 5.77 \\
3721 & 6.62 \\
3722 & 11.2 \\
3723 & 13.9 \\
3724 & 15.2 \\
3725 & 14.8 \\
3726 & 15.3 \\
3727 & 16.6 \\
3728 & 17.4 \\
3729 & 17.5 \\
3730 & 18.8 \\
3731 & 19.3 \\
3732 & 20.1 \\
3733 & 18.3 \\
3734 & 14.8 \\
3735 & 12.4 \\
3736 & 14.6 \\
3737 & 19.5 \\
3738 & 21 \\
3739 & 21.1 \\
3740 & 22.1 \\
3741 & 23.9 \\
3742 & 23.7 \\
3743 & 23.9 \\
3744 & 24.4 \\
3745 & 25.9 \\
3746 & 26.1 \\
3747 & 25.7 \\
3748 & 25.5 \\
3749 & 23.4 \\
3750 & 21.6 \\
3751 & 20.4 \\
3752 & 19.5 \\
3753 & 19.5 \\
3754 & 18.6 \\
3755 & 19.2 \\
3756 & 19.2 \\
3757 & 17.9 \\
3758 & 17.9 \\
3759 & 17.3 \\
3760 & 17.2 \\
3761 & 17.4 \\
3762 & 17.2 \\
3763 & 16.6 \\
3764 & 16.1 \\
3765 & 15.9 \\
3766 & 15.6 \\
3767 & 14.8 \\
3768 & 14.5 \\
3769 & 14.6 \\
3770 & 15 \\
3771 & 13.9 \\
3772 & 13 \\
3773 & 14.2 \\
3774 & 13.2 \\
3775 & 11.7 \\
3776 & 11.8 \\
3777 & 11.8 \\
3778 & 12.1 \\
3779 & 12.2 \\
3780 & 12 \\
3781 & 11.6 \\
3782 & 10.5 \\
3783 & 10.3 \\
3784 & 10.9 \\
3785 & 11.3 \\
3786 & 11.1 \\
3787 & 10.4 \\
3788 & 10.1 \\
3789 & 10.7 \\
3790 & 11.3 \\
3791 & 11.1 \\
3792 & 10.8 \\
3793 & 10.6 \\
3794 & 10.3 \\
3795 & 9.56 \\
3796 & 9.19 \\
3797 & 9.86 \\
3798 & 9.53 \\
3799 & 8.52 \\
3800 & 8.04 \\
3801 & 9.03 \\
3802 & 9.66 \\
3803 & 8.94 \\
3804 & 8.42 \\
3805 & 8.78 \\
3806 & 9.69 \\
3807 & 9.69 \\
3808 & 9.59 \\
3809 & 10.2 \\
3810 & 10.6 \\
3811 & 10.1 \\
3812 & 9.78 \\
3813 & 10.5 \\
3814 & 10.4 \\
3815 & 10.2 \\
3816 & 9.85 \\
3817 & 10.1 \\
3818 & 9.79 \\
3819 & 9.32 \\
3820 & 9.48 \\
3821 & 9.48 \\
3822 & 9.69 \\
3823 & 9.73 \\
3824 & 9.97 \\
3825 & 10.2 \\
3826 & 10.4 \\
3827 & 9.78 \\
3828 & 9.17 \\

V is 0.04 mag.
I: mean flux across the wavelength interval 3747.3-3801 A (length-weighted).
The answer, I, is 14.1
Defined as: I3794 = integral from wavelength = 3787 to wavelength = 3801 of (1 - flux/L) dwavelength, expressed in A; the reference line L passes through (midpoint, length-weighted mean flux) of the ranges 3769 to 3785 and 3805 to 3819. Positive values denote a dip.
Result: 1.6 A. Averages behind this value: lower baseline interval 12.3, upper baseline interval 9.97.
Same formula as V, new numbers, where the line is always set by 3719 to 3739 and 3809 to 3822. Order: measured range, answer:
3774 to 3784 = 0.06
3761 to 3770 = -0.20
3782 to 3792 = 0.09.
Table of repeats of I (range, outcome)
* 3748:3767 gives 18.5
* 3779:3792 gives 11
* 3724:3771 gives 18.9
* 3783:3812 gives 9.93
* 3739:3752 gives 23.6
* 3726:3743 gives 18.9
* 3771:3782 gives 12.3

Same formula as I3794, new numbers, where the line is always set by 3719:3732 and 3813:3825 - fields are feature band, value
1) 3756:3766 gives -3.5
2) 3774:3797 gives 0.9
